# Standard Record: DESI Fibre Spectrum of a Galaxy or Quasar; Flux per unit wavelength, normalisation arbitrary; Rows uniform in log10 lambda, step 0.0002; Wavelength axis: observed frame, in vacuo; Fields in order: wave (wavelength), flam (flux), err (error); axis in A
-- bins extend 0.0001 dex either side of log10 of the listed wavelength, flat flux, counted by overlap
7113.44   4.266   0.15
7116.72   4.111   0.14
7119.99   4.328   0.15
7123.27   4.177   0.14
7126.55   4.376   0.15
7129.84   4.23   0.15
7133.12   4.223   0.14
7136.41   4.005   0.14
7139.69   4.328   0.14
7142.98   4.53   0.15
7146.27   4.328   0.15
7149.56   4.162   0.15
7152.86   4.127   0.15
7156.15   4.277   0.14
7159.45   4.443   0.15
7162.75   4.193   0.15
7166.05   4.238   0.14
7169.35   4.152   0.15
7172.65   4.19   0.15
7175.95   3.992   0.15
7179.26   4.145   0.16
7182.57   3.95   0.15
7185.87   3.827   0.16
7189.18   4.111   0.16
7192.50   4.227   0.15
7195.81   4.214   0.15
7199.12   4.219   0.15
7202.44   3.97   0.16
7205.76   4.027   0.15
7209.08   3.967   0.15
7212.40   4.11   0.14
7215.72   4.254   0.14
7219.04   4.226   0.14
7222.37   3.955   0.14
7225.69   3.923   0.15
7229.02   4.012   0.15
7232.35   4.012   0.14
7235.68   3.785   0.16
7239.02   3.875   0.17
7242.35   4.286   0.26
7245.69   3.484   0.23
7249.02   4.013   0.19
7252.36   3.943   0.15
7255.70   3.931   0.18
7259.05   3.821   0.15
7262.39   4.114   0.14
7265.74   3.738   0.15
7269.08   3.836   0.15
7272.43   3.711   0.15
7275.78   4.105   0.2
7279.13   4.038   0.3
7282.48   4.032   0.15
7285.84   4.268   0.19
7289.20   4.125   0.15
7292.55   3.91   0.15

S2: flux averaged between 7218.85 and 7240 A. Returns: 3.95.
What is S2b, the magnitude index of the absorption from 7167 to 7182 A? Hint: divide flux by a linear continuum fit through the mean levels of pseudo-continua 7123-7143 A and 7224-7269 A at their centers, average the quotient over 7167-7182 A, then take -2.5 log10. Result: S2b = 0.00 mag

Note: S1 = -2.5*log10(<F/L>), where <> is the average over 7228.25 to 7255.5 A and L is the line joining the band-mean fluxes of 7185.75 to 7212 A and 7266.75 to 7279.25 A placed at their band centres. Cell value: 0.01 mag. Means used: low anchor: 4.09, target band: 3.92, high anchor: 3.9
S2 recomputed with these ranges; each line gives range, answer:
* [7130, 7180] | 4.22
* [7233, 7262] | 3.91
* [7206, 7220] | 4.13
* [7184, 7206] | 4.09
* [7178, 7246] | 4.04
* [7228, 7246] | 3.94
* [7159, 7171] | 4.24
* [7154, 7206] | 4.14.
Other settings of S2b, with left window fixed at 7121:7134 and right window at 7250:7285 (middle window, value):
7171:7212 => 0.01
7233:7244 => 0.01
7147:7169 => -0.01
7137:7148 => -0.03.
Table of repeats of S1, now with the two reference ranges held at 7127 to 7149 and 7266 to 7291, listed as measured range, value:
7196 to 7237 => 0.020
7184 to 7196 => 0.025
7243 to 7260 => 0.052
